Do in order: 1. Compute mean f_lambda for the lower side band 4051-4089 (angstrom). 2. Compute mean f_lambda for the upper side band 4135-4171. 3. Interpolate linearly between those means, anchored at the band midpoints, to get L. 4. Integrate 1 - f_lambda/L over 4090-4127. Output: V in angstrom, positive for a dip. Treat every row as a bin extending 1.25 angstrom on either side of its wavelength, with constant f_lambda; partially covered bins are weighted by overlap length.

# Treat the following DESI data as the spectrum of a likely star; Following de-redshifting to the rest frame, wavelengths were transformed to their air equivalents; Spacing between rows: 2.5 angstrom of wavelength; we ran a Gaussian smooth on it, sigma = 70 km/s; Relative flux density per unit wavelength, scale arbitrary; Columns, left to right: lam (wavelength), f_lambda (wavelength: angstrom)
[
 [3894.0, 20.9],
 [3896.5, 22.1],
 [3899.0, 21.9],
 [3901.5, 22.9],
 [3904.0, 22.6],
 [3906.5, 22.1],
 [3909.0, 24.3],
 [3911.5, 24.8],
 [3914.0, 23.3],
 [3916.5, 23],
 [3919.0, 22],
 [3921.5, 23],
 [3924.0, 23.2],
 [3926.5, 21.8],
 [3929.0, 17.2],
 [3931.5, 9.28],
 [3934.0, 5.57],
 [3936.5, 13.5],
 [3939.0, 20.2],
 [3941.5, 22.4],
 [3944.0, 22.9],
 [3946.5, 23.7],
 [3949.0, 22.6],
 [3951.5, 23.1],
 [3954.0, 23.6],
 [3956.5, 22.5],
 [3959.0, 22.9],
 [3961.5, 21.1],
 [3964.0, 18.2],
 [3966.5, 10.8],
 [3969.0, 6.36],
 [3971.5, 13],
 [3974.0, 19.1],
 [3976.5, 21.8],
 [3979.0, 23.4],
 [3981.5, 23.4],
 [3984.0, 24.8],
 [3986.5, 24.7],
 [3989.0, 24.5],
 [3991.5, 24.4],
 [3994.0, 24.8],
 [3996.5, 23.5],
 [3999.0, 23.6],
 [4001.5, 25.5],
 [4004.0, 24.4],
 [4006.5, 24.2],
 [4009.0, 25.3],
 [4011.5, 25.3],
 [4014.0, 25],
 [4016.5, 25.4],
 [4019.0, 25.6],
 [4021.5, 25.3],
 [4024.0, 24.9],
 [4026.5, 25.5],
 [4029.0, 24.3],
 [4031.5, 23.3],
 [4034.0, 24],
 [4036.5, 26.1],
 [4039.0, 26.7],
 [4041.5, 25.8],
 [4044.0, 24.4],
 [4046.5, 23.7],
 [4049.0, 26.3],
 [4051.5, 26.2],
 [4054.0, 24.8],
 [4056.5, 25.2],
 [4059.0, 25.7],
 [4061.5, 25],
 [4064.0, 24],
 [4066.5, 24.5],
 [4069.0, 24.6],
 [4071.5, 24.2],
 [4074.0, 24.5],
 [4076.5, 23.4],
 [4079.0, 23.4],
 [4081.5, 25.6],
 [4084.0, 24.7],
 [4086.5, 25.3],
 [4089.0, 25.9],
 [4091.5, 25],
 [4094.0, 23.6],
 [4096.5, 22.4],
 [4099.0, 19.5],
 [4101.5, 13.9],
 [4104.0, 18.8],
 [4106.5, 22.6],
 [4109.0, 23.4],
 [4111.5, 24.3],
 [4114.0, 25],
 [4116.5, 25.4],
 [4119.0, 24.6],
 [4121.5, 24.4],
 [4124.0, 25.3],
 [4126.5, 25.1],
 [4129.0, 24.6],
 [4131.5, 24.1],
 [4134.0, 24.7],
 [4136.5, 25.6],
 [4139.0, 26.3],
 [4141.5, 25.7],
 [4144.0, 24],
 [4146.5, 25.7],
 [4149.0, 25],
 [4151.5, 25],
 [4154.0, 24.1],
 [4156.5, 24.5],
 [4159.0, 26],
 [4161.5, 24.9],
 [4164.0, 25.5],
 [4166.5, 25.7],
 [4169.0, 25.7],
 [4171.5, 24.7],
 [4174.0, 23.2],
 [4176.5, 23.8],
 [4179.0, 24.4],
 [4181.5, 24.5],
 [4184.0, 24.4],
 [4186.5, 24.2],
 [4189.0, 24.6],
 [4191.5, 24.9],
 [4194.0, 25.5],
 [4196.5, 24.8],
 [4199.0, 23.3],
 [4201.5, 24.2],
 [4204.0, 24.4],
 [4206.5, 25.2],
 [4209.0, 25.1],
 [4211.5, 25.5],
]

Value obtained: 3.14 angstrom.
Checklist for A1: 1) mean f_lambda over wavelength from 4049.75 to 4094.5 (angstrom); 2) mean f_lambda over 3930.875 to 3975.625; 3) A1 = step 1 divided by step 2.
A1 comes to 1.4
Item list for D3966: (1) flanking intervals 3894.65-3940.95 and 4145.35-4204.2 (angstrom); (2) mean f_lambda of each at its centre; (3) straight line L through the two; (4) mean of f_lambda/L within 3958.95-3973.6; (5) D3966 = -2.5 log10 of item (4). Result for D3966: 0.37 mag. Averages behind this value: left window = 20.2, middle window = 15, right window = 24.7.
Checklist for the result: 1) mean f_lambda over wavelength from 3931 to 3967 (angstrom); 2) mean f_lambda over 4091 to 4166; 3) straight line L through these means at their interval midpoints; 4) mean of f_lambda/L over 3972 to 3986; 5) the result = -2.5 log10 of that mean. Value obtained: -0.11 mag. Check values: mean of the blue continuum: 19.2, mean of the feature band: 22.1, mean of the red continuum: 24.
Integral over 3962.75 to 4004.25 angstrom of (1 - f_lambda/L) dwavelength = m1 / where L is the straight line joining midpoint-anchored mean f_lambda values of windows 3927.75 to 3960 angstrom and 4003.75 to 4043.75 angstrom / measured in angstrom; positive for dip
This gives 2.5 angstrom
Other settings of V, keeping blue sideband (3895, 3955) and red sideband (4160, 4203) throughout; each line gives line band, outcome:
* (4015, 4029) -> -1.9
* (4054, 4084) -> -2.1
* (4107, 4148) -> -1.8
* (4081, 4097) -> -1.0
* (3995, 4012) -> -1.9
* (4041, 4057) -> -1.8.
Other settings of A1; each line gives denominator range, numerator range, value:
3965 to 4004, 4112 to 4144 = 1.19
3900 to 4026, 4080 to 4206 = 1.12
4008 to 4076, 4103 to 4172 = 0.99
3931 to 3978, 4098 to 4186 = 1.33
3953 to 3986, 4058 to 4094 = 1.27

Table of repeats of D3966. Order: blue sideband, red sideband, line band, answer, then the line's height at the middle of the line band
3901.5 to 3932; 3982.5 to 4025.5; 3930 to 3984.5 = 0.231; 23.1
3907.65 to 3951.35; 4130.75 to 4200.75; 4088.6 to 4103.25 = 0.101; 23.5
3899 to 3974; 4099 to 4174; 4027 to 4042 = -0.143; 21.9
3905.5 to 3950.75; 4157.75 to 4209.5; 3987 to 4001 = -0.135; 21.4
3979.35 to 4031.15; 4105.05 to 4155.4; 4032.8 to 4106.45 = 0.030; 24.7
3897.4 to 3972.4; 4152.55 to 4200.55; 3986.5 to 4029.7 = -0.165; 21.3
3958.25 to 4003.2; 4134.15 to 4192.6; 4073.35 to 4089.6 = -0.070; 23.1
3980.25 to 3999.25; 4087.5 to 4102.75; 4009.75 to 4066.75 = -0.090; 23.1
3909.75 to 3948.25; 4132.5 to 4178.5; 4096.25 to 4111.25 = 0.177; 23.8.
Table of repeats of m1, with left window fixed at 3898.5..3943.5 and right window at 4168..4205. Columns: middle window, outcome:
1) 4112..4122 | -0.7 angstrom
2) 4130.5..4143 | -0.9 angstrom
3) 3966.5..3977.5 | 3.4 angstrom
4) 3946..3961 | -1.6 angstrom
